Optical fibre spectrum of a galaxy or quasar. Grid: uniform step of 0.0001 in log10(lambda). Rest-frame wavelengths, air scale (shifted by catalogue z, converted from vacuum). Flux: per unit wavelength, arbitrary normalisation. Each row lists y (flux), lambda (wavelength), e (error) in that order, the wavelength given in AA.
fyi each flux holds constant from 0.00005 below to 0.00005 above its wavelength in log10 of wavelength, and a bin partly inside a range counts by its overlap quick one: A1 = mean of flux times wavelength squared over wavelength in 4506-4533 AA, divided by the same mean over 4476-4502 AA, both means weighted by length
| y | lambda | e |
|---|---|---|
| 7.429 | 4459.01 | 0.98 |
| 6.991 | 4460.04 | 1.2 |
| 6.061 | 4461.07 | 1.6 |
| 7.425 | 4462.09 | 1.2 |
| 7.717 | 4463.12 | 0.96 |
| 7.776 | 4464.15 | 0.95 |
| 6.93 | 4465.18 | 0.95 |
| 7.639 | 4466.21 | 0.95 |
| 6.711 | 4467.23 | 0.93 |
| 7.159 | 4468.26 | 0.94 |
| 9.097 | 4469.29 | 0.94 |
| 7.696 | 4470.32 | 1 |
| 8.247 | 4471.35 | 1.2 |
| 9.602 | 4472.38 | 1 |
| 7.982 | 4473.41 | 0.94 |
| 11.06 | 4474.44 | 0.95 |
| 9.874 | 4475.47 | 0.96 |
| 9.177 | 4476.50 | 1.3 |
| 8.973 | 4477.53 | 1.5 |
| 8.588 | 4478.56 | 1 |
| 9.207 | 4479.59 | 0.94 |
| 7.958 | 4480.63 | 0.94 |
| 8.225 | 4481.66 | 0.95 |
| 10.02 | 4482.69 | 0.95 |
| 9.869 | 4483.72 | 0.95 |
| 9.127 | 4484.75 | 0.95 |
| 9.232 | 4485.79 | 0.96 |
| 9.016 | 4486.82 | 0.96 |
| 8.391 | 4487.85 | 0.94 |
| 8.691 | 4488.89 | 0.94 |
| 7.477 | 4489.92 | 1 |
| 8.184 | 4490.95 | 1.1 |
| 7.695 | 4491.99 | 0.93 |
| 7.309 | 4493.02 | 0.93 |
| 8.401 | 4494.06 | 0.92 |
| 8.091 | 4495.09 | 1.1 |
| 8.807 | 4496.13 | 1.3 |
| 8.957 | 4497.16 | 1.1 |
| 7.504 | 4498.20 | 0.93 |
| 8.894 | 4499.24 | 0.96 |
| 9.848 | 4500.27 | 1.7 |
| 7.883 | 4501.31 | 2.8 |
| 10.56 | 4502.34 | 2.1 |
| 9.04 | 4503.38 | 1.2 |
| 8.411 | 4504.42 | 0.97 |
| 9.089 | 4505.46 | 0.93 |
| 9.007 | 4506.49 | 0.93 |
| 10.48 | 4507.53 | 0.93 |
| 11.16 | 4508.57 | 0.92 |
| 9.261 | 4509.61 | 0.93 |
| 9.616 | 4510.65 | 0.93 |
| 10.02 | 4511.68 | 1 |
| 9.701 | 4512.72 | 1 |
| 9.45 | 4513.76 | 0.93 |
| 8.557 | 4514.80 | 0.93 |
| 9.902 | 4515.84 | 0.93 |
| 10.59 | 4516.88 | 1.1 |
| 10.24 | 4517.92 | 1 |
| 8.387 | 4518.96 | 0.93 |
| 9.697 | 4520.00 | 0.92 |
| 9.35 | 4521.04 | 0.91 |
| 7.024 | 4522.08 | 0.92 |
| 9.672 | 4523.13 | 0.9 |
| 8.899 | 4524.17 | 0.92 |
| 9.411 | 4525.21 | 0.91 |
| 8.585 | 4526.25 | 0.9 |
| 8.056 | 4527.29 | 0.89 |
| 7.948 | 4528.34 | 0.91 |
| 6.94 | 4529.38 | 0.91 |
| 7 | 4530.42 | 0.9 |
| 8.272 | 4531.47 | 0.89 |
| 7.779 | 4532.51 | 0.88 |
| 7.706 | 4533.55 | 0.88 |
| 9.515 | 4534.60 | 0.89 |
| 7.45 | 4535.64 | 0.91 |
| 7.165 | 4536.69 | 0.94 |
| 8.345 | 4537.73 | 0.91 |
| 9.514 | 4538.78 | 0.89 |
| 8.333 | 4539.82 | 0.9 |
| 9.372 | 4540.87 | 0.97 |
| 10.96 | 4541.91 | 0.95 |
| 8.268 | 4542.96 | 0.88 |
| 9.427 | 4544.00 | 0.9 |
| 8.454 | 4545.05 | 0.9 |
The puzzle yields 1.06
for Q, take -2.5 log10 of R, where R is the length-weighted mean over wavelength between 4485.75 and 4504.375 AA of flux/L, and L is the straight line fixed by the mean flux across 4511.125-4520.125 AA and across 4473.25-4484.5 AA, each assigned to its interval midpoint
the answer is 0.10 mag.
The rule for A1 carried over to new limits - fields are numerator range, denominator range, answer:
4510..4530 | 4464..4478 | 1.10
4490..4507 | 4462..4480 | 1.03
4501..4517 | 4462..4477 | 1.17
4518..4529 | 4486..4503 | 1.04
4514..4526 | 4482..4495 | 1.09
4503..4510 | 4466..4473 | 1.20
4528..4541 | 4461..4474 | 1.07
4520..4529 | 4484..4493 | 1.04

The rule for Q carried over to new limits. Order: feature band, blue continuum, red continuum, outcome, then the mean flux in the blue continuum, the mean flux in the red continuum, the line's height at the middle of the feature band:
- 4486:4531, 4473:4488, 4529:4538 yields -0.06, 9.14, 7.8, 8.43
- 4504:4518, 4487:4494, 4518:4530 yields -0.16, 8.03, 8.59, 8.38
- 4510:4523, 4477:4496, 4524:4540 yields -0.13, 8.58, 8.16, 8.31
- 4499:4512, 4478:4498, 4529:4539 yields -0.14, 8.57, 7.93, 8.33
